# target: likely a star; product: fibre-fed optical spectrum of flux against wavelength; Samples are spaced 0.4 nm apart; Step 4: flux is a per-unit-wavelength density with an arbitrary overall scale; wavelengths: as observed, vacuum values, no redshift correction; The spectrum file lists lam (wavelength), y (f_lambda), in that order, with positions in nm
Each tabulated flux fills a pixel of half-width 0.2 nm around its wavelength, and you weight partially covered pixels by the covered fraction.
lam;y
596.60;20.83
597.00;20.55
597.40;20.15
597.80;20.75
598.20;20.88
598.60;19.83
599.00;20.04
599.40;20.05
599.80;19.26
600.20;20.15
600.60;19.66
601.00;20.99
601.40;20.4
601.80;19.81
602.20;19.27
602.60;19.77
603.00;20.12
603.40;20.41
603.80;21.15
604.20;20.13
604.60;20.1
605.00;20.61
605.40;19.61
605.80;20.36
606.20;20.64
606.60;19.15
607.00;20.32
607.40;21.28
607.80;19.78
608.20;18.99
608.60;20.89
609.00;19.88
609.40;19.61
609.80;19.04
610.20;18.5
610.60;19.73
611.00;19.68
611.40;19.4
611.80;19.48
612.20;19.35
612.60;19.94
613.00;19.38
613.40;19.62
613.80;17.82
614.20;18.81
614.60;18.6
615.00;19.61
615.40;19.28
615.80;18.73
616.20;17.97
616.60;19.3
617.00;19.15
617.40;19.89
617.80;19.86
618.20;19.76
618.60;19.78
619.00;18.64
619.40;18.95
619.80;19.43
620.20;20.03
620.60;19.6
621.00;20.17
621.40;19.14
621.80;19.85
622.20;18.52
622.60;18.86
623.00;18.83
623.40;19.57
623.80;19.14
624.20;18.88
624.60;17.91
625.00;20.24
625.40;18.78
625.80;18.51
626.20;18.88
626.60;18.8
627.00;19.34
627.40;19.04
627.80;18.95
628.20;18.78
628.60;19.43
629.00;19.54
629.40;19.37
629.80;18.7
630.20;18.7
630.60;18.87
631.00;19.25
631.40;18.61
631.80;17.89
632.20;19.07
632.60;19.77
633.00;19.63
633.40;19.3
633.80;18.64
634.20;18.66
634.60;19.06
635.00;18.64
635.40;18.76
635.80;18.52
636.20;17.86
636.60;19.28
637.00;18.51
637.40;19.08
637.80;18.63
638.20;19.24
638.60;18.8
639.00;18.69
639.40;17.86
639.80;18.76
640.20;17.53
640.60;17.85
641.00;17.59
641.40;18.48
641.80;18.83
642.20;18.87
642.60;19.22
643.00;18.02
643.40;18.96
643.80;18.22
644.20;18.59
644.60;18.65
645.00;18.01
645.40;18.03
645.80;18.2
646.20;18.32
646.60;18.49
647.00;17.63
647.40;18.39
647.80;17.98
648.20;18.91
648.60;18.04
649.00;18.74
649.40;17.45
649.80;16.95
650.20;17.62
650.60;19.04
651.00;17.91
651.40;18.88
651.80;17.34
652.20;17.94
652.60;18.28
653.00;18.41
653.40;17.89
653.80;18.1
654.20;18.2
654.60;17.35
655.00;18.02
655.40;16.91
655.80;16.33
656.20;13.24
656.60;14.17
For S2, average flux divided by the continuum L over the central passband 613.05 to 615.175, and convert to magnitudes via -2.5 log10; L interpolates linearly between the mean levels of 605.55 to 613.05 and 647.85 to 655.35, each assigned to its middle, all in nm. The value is 0.04 mag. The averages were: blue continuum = 19.8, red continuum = 18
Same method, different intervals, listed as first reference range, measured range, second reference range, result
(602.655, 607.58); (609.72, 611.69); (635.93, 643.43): 0.04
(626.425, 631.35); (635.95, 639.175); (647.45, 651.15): -0.01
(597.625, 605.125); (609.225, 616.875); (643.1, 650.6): 0.03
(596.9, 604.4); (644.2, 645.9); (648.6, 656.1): -0.01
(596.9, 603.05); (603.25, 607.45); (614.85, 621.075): -0.02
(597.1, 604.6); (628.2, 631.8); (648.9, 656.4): -0.02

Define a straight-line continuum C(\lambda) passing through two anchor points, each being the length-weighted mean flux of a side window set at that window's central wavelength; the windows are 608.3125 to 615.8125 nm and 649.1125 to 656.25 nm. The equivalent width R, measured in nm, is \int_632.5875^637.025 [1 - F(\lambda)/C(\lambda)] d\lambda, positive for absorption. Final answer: -0.11 nm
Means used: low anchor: 19.3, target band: 18.9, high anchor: 17.7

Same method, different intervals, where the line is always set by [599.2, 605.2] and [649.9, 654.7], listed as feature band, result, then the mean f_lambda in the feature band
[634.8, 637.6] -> 0.01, 18.7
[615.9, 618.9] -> 0.02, 19.3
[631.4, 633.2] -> -0.01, 19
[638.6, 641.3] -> 0.07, 18.1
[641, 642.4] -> 0.00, 18.6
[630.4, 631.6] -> 0.00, 18.9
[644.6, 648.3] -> 0.02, 18.2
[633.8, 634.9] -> 0.00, 18.8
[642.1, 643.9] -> -0.02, 18.7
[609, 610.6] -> 0.05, 19.2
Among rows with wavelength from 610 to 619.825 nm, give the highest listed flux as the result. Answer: 19.94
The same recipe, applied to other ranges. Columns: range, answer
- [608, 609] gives 20.89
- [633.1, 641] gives 19.3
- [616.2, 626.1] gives 20.24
